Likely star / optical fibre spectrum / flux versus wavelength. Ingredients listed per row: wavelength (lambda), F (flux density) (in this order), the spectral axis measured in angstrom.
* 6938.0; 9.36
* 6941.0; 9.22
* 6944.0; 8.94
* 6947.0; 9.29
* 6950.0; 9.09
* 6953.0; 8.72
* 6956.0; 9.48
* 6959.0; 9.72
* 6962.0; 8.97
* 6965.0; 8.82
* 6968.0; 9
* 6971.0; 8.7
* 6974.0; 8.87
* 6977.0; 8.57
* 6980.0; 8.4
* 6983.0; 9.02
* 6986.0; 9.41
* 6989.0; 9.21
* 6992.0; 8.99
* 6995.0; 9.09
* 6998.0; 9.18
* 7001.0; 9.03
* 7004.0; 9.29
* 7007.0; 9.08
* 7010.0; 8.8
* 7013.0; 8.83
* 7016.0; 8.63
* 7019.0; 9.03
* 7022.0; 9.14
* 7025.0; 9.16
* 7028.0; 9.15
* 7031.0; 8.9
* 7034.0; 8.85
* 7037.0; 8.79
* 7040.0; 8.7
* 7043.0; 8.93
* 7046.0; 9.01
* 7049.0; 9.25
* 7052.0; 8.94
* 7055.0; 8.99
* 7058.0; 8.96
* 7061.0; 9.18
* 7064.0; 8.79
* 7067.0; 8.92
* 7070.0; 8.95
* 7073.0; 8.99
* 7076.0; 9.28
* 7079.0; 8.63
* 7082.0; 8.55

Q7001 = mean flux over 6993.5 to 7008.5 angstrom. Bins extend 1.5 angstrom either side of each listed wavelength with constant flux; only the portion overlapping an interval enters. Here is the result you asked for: 9.13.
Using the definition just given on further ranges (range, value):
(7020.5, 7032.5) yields 9.09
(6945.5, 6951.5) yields 9.19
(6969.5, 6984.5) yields 8.71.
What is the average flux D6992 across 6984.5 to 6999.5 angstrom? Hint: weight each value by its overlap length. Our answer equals 9.18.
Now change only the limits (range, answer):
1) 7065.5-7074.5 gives 8.95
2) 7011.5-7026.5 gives 8.96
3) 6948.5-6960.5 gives 9.25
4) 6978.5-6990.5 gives 9.01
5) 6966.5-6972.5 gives 8.85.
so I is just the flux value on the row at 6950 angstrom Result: 9.09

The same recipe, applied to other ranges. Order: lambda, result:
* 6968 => 9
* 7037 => 8.79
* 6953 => 8.72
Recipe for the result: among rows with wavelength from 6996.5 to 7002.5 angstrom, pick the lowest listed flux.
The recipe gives 9.03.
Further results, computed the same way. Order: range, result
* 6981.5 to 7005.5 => 8.99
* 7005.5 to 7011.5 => 8.8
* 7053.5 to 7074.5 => 8.79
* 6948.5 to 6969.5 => 8.72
